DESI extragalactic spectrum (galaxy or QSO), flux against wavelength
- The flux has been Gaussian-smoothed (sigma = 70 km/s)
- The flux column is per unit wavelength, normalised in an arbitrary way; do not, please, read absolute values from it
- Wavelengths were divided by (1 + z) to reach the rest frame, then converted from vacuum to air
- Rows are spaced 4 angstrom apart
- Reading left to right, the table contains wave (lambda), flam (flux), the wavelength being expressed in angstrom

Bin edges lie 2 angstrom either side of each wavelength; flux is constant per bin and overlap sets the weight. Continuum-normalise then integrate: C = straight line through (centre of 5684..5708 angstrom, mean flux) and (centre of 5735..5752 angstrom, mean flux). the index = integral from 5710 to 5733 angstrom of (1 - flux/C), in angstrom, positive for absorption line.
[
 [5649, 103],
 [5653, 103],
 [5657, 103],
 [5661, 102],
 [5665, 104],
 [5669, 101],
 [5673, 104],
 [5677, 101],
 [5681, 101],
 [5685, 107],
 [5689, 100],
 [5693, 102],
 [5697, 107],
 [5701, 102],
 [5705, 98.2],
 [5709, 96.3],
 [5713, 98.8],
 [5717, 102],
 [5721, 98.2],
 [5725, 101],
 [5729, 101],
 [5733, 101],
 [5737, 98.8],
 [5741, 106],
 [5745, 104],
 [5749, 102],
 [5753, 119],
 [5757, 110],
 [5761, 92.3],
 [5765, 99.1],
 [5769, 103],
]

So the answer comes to 0.6 angstrom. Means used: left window 102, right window 104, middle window 100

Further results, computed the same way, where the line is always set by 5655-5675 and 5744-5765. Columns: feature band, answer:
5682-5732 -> 1.29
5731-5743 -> 0.30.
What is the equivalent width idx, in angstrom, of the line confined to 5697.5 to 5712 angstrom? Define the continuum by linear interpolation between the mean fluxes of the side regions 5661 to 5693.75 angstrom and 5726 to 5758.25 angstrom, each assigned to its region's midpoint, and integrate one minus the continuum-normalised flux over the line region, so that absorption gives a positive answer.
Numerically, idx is 0.5 angstrom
